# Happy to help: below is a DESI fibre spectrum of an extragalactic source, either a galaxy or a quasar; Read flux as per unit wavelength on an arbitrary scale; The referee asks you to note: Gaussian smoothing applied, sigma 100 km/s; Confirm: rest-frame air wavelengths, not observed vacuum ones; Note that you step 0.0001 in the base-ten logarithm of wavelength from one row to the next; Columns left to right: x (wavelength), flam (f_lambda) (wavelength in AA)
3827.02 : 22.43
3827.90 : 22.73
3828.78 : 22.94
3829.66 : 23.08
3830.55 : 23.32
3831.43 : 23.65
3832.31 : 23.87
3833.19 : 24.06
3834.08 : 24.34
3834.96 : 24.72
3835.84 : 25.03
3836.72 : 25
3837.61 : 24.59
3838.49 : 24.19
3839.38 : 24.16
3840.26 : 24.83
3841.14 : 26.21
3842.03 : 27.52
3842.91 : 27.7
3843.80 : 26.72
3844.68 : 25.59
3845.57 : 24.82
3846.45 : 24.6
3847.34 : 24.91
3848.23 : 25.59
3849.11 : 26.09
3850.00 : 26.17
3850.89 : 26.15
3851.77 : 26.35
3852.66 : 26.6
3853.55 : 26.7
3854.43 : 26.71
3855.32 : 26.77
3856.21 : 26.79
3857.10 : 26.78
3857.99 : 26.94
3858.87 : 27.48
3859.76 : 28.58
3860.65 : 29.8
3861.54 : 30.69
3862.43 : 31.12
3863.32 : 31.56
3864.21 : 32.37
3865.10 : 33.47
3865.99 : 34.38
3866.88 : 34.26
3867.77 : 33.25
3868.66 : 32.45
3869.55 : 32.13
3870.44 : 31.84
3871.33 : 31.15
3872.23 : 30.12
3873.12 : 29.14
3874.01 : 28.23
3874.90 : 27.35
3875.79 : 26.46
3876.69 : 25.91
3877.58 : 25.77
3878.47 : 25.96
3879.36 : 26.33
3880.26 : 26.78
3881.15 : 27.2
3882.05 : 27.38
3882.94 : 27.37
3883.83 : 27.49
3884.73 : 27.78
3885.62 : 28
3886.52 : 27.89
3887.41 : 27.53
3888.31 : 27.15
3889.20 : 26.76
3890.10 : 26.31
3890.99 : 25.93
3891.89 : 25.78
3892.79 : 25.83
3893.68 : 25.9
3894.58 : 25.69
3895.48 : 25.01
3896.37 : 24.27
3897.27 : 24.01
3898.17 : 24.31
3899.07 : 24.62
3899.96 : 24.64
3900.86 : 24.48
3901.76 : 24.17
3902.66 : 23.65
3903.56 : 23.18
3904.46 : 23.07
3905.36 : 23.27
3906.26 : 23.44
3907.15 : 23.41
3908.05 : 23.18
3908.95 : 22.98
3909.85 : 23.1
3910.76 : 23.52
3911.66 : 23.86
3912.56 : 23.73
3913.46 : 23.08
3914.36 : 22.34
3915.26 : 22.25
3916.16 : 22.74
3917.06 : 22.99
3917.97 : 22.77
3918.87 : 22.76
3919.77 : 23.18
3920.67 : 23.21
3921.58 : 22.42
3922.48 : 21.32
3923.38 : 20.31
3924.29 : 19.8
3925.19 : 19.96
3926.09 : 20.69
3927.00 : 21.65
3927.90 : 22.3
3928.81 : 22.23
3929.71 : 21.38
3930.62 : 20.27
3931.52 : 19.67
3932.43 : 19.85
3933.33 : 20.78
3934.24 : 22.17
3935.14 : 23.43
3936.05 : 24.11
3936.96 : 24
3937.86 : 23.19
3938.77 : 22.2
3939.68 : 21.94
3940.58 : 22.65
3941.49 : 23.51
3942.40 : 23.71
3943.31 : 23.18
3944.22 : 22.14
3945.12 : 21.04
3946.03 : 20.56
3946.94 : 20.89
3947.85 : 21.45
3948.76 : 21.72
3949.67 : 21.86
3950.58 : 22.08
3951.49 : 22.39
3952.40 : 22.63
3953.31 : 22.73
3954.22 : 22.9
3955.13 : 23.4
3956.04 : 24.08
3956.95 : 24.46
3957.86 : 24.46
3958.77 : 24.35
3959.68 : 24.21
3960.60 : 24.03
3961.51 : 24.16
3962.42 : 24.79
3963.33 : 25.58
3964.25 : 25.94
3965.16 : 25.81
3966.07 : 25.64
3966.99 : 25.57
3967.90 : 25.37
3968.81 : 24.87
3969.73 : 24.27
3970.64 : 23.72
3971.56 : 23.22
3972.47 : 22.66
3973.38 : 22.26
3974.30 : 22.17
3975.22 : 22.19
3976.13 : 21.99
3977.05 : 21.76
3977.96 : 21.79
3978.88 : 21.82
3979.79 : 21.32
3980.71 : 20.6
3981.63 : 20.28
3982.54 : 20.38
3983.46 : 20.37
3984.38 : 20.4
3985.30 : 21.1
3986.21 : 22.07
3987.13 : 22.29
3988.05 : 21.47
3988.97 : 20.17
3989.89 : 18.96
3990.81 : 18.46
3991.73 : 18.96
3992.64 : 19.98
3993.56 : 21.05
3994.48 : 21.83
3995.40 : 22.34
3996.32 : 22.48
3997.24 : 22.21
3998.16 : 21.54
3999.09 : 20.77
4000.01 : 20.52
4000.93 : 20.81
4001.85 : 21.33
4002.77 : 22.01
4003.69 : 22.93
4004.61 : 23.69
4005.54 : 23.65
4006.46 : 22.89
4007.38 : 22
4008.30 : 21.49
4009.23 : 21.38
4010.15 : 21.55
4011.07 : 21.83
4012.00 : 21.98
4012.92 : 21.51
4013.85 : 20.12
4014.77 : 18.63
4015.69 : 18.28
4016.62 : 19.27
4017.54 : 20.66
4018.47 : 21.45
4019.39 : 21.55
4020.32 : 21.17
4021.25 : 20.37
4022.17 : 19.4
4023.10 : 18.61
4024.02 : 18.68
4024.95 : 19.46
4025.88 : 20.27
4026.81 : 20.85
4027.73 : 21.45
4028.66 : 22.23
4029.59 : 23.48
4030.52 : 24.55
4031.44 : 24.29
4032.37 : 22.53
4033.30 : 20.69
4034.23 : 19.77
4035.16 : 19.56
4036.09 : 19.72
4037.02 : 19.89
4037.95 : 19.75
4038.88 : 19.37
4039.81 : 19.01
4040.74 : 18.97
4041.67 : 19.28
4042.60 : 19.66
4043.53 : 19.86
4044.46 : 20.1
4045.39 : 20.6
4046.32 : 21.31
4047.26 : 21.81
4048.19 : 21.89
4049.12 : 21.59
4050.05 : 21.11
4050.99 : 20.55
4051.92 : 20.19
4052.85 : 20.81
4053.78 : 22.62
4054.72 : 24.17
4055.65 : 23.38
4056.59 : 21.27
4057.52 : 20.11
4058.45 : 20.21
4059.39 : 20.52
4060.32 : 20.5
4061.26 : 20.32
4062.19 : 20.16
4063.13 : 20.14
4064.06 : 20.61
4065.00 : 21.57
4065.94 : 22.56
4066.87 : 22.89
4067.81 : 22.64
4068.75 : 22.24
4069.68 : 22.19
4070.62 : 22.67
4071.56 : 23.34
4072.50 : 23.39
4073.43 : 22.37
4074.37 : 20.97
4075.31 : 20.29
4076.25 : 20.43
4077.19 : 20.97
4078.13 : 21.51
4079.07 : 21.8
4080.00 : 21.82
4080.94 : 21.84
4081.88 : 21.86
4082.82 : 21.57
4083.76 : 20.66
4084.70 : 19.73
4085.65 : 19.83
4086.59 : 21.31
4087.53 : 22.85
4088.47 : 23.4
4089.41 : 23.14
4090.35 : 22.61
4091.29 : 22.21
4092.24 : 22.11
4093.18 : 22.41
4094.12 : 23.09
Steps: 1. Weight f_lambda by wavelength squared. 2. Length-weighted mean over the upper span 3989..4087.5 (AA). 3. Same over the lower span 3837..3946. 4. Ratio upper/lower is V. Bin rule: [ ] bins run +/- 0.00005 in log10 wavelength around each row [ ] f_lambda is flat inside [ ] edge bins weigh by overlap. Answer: 0.90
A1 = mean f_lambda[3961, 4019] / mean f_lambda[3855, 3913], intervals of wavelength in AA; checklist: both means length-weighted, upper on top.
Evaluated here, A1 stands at 0.8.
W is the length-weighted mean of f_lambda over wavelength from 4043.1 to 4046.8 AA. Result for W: 20.5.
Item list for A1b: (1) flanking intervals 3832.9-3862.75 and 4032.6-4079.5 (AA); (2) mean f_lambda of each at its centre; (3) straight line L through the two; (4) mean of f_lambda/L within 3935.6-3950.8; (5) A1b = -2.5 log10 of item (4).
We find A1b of 0.07 mag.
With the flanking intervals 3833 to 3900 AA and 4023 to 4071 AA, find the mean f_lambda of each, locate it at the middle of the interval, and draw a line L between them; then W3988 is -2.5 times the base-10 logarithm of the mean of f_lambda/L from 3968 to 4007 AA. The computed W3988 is 0.07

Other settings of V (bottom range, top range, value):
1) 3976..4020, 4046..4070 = 1.04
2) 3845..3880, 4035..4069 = 0.81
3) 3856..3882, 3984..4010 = 0.78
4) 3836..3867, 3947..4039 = 0.86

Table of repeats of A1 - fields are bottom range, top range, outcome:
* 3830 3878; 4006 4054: 0.76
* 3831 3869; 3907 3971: 0.84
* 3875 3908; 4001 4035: 0.83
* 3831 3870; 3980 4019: 0.77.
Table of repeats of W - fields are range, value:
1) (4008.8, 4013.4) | 21.6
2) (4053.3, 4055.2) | 23.4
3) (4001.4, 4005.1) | 22.5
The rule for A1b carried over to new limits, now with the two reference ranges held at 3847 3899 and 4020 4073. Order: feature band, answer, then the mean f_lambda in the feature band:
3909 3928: 0.17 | 22.3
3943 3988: 0.06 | 22.8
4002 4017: 0.05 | 21.5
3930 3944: 0.14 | 22.3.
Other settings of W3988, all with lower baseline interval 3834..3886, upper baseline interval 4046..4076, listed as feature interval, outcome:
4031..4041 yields 0.102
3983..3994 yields 0.165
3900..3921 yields 0.129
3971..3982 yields 0.109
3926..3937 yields 0.178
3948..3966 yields 0.044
